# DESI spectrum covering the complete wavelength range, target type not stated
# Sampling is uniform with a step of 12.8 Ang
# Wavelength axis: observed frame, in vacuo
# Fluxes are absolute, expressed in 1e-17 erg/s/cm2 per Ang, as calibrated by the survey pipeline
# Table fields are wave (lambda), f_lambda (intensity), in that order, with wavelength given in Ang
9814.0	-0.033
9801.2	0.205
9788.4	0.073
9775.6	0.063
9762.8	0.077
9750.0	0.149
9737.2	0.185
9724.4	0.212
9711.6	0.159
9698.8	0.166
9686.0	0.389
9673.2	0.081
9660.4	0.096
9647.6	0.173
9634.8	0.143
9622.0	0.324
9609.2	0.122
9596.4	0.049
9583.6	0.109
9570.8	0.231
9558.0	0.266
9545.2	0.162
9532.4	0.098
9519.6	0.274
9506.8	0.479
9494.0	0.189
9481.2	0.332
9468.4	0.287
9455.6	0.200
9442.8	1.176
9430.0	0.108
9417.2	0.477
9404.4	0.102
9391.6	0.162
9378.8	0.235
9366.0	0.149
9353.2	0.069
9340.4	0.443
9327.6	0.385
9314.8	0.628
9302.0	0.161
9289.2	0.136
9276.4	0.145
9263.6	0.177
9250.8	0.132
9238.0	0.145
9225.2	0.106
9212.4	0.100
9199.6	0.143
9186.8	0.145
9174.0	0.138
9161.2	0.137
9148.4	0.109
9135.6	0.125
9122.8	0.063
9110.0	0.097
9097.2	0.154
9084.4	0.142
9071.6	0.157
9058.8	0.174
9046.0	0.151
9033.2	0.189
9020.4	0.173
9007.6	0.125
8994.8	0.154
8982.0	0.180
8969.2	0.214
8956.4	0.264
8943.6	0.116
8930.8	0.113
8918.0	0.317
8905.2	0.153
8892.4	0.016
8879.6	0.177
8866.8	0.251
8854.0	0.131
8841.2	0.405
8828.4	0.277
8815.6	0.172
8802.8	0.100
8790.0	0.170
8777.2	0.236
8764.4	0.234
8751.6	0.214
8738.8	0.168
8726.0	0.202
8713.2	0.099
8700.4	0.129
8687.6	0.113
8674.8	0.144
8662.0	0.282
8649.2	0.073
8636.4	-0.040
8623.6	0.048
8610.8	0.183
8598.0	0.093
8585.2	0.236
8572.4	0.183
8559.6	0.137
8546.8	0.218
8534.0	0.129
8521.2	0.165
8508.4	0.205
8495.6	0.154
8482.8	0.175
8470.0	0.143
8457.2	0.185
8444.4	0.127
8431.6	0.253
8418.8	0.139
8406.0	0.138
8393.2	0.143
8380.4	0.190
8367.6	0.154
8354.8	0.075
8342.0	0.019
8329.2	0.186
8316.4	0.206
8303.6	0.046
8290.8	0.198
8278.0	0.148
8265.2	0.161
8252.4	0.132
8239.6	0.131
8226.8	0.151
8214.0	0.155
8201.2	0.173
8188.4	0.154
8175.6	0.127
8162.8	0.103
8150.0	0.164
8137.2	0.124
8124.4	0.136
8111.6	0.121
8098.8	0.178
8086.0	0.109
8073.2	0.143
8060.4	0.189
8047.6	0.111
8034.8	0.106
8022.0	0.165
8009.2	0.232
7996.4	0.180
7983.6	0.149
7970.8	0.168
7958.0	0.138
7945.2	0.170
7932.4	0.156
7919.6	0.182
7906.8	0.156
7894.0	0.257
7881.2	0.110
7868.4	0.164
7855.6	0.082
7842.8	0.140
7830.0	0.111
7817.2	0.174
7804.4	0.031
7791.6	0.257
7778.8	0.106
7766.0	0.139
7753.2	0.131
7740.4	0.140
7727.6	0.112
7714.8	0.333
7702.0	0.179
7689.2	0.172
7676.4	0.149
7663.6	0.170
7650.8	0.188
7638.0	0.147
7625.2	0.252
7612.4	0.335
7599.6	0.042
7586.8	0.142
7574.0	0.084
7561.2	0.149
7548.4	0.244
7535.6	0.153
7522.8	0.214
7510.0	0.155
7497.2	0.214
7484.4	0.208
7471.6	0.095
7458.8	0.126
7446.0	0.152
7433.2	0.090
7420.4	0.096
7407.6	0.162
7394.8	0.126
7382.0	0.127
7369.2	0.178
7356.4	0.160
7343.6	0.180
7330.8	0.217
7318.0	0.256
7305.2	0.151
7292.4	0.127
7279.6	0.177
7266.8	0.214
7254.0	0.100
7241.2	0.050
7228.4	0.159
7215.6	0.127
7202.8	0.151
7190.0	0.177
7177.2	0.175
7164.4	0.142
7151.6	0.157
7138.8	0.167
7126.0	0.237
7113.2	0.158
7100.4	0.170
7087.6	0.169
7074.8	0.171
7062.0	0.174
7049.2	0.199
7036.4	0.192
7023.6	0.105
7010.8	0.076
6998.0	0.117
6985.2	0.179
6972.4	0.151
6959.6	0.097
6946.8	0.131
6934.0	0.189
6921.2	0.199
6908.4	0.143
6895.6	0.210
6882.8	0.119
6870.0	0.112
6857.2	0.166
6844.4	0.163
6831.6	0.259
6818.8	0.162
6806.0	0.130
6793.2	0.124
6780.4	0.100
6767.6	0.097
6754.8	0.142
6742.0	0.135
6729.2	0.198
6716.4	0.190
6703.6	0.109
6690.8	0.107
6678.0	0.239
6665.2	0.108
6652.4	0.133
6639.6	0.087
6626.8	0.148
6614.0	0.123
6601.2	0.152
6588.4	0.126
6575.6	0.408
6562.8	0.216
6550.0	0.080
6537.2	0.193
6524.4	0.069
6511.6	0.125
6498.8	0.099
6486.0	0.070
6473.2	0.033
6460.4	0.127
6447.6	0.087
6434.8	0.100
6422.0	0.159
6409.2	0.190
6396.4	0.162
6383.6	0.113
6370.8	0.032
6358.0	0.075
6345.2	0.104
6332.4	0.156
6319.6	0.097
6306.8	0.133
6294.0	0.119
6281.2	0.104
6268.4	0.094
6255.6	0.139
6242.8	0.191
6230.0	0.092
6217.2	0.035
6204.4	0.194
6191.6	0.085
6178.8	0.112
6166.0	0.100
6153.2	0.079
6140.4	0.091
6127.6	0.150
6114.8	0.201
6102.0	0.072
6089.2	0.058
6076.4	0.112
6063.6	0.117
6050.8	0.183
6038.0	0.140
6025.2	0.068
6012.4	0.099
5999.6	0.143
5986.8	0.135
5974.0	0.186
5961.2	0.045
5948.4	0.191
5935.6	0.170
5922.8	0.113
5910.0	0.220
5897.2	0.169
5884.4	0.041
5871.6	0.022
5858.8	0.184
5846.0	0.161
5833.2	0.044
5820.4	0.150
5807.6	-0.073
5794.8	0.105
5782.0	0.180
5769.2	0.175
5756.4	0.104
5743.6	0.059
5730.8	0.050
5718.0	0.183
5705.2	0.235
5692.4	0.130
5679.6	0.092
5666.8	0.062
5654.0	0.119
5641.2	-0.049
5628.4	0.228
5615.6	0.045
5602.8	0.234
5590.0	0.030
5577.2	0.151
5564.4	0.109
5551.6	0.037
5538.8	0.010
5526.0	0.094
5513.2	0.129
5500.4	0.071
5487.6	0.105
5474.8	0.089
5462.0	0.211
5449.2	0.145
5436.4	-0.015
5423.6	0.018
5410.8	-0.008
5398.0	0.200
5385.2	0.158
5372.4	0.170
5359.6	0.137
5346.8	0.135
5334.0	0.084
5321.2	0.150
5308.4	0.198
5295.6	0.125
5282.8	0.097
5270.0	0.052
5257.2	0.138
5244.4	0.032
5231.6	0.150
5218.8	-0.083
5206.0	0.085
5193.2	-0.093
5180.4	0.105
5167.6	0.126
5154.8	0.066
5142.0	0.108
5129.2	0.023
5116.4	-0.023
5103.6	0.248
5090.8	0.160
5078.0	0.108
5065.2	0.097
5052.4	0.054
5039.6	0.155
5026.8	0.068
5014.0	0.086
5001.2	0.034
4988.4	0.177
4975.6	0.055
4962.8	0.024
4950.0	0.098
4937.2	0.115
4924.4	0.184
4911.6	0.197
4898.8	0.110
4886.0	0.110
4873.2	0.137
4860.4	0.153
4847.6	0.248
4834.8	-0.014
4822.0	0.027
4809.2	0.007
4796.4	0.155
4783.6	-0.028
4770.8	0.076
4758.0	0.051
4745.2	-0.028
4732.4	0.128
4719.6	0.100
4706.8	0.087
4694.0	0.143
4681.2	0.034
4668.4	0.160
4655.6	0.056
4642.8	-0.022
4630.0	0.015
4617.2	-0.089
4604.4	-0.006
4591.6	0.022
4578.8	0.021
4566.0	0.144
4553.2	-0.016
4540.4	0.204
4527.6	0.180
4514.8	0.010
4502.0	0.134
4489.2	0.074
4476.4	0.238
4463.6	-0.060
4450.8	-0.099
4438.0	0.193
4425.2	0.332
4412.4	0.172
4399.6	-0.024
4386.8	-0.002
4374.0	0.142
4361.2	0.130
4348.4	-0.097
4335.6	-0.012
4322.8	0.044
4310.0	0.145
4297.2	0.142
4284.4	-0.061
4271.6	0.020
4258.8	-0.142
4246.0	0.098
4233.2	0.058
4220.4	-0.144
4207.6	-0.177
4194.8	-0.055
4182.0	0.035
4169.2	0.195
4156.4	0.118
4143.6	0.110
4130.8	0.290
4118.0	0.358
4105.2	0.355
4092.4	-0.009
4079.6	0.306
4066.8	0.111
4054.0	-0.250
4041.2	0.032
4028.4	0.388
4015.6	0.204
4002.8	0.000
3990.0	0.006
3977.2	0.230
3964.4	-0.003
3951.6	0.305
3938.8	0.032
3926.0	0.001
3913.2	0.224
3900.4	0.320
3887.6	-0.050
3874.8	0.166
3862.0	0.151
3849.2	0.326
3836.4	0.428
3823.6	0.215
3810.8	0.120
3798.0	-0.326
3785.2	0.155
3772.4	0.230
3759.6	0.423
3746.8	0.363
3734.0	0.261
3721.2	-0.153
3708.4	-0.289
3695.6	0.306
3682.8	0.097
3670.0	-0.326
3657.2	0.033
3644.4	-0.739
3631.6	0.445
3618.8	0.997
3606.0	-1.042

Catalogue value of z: 0.764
